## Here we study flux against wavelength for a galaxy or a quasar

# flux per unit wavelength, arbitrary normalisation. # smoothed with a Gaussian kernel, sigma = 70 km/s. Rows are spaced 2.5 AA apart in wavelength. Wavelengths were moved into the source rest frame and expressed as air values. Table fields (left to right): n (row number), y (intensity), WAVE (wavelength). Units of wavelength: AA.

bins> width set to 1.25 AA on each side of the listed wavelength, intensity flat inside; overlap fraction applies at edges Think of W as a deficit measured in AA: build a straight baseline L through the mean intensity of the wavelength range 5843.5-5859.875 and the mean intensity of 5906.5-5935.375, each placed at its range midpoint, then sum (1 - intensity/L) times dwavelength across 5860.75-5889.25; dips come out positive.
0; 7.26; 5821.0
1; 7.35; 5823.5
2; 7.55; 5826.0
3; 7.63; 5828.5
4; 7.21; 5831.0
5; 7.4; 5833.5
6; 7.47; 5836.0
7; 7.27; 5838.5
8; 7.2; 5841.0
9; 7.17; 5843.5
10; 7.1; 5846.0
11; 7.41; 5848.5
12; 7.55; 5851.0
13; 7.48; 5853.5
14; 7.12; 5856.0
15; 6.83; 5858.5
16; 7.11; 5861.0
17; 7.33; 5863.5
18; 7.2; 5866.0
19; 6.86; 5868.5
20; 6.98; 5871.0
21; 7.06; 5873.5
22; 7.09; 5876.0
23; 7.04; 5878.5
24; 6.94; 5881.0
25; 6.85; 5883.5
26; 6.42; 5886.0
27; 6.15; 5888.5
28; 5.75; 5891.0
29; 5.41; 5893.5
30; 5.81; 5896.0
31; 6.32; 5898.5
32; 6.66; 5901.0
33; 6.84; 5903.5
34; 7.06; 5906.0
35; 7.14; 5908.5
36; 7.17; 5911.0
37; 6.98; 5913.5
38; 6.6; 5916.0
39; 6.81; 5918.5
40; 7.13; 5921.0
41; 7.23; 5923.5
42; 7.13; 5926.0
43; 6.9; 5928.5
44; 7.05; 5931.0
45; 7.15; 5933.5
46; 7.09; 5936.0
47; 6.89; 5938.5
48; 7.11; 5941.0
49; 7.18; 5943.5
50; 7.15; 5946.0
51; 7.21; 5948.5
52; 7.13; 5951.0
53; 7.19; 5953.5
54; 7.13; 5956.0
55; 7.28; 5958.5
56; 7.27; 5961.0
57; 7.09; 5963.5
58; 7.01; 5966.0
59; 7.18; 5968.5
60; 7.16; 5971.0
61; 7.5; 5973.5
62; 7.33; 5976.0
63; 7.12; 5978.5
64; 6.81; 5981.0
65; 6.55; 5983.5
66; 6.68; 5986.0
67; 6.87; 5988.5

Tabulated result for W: 1.0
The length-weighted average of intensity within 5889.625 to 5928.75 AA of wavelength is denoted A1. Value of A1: 6.68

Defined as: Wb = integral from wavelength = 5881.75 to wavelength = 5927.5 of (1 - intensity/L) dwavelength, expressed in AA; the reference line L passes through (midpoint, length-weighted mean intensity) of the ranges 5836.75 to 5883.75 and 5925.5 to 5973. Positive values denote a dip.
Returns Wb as 3.17 AA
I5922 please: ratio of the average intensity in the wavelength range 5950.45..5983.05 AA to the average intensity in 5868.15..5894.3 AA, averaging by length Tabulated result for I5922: 1.08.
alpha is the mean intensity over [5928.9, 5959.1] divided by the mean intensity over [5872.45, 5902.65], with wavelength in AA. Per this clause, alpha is 1.1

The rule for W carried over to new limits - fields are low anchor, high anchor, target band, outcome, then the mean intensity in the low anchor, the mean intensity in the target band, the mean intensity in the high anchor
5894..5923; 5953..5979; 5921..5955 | -0.61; 6.75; 7.11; 7.21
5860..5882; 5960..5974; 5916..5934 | 0.28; 7.07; 7.02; 7.18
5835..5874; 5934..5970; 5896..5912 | 0.87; 7.2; 6.78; 7.14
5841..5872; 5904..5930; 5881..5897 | 2.15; 7.18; 6.14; 7.01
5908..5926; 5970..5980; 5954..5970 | 0.11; 7.01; 7.16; 7.27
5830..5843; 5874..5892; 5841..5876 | -0.90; 7.3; 7.17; 6.64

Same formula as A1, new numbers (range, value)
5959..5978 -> 7.22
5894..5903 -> 6.24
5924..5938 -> 7.06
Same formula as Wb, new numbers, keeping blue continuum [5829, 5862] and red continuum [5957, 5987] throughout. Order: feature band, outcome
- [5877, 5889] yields 0.8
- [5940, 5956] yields -0.1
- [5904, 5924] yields 0.5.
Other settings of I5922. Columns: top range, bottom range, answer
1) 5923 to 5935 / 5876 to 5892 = 1.08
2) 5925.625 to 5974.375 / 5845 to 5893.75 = 1.03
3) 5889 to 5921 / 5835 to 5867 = 0.91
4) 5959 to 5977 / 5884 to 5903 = 1.18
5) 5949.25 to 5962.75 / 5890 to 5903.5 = 1.18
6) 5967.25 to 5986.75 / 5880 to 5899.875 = 1.14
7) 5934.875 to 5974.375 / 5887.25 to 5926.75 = 1.08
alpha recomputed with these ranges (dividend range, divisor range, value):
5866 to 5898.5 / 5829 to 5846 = 0.90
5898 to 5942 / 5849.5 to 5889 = 0.99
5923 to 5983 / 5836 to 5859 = 0.98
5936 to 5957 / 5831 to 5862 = 0.98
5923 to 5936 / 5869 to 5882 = 1.01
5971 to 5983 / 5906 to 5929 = 1.02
